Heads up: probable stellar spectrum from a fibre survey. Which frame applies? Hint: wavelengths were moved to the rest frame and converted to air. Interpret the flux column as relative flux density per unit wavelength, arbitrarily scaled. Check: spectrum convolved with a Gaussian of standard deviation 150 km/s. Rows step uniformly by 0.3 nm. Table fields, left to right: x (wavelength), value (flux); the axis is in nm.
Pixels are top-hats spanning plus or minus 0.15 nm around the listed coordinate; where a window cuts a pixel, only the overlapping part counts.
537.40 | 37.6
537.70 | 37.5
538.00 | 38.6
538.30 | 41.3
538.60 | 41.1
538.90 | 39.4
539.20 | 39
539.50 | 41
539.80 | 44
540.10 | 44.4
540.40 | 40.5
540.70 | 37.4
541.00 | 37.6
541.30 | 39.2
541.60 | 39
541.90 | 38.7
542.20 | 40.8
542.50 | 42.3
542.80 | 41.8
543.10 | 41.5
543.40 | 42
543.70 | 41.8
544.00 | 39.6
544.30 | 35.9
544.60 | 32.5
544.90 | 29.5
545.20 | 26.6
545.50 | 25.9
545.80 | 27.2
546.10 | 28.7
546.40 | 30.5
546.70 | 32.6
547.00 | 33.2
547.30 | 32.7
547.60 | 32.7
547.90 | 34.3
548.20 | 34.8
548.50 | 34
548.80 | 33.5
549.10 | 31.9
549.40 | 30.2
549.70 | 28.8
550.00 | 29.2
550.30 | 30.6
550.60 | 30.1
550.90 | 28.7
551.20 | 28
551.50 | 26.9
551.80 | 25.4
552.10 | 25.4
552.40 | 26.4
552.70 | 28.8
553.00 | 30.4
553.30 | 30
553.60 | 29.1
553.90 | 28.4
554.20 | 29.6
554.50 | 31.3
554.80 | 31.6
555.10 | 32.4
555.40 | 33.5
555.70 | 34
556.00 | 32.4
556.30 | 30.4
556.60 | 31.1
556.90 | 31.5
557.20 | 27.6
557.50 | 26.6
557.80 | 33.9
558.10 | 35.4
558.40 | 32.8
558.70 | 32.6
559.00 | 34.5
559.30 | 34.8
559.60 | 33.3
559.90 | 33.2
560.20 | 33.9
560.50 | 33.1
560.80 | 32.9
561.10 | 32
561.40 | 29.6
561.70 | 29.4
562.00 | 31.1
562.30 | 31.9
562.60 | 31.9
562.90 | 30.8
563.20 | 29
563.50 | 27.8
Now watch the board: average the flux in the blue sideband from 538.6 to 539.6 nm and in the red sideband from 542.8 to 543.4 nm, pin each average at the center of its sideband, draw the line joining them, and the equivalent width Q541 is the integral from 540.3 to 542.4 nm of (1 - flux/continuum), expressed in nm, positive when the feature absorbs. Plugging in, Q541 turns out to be 0.10 nm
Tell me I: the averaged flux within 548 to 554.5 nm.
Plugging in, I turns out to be 29.6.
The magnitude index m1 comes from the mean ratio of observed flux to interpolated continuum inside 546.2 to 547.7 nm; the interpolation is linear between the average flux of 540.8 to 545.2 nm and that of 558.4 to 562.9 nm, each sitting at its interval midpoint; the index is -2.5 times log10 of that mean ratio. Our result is 0.15 mag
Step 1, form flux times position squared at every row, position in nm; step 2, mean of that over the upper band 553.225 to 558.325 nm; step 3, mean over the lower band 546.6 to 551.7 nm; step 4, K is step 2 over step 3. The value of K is 1.02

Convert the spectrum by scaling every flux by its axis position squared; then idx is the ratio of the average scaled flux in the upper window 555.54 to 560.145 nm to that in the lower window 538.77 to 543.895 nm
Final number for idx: 0.8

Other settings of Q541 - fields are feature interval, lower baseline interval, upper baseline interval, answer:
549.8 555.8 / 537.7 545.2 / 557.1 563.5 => 0.92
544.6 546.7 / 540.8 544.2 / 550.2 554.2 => 0.44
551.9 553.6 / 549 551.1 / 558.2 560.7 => 0.15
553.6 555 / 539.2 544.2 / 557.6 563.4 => 0.19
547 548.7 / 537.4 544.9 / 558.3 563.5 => 0.16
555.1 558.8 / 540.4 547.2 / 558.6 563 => 0.14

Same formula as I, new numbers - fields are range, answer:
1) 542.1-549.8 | 34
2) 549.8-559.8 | 30.5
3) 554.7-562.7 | 32.1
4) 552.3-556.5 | 30.6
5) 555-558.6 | 31.8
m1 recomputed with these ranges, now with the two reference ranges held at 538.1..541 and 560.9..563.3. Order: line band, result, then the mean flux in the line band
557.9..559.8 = -0.05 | 33.9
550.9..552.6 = 0.30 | 26.7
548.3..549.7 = 0.14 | 32.1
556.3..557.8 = 0.11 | 29.8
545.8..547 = 0.23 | 30.5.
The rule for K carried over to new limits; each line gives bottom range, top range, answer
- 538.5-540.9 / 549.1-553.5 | 0.73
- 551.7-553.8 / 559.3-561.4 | 1.21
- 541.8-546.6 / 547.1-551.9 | 0.89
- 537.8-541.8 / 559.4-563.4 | 0.85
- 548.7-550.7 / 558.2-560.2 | 1.14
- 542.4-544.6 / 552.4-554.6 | 0.76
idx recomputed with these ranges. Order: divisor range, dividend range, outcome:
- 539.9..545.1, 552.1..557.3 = 0.81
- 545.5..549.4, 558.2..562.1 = 1.07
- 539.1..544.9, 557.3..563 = 0.87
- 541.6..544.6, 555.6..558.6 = 0.83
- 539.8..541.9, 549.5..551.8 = 0.75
